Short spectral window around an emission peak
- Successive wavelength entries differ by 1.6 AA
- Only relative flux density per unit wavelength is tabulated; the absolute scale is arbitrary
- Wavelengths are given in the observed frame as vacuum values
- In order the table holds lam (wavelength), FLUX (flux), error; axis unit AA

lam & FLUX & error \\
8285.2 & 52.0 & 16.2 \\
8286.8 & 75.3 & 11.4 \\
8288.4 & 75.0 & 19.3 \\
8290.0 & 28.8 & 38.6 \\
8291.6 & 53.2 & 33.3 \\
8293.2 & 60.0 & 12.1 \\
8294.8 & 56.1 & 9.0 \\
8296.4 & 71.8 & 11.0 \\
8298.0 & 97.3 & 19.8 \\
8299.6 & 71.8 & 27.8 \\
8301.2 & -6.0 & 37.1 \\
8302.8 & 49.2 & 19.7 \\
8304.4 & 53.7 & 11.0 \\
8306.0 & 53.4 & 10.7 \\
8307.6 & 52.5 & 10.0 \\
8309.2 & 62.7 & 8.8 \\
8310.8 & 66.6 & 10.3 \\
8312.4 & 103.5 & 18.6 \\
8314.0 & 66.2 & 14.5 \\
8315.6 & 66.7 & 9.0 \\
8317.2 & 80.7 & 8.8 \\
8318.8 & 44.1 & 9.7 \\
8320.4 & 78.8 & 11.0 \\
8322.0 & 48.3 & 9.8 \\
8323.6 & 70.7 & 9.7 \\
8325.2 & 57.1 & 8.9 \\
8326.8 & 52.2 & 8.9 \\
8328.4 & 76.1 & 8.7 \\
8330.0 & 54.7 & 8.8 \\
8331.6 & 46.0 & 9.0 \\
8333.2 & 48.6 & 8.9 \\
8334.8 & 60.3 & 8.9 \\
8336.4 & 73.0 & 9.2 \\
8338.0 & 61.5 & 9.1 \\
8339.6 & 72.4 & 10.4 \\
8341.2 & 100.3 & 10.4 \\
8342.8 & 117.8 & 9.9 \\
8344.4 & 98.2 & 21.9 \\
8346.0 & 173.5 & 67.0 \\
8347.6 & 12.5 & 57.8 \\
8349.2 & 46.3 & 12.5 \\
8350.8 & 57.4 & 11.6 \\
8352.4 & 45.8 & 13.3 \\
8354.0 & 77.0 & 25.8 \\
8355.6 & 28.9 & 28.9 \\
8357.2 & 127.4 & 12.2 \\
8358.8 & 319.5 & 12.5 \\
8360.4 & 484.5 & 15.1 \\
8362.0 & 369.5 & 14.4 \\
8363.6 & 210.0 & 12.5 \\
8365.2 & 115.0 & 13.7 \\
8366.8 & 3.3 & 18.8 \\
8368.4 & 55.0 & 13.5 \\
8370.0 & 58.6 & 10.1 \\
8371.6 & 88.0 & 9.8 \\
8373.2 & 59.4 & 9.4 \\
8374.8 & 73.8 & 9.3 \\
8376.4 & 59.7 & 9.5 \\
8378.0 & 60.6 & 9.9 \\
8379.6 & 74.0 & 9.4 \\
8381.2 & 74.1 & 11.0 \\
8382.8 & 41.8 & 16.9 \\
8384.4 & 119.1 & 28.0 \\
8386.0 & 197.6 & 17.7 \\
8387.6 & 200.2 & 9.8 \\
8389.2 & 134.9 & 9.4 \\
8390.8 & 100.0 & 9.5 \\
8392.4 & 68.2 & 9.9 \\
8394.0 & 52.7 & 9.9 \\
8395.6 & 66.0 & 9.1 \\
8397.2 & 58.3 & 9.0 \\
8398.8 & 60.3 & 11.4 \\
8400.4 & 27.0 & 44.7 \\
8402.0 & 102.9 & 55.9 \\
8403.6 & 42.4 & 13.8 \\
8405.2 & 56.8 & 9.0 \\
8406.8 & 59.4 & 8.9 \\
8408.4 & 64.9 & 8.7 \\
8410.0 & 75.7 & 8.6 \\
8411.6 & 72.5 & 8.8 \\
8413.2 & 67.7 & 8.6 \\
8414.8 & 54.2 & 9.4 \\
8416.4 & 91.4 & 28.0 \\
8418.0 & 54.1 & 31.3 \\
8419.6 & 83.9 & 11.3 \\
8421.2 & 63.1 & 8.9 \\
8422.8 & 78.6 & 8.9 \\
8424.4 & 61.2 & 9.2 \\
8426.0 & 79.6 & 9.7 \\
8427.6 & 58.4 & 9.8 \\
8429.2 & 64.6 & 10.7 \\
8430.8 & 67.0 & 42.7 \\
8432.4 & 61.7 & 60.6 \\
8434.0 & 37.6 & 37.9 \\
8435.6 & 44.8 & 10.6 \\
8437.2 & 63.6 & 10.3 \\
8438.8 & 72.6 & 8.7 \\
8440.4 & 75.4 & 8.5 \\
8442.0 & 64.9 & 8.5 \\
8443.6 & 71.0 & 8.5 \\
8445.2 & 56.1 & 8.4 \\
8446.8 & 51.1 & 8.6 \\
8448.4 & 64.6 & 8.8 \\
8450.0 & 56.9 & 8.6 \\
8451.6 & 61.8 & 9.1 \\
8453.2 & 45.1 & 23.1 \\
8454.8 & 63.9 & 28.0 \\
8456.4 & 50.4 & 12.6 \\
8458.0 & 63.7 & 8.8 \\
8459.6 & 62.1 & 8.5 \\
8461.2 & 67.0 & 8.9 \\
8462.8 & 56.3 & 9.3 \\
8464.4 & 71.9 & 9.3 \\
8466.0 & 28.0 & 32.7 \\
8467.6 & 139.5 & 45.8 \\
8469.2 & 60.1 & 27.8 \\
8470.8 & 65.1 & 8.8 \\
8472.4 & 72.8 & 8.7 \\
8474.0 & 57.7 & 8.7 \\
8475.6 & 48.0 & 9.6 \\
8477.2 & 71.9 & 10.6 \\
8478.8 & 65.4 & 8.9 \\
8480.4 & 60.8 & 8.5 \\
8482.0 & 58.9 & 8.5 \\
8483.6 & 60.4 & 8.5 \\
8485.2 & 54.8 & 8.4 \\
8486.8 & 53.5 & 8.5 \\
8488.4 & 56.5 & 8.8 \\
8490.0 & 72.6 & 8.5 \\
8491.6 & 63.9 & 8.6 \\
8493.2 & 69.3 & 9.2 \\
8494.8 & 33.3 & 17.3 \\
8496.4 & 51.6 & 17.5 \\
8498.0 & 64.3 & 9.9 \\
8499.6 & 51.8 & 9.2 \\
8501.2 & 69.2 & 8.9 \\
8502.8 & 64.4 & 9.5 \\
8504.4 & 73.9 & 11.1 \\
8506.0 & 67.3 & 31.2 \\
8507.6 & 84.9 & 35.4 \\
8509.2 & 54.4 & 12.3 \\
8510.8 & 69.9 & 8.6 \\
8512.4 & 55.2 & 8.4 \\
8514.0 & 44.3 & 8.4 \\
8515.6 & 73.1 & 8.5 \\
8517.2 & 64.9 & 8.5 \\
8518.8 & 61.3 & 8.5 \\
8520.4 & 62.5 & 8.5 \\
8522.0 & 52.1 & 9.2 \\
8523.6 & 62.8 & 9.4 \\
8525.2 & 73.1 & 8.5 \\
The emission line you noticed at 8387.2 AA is [N II] 6583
